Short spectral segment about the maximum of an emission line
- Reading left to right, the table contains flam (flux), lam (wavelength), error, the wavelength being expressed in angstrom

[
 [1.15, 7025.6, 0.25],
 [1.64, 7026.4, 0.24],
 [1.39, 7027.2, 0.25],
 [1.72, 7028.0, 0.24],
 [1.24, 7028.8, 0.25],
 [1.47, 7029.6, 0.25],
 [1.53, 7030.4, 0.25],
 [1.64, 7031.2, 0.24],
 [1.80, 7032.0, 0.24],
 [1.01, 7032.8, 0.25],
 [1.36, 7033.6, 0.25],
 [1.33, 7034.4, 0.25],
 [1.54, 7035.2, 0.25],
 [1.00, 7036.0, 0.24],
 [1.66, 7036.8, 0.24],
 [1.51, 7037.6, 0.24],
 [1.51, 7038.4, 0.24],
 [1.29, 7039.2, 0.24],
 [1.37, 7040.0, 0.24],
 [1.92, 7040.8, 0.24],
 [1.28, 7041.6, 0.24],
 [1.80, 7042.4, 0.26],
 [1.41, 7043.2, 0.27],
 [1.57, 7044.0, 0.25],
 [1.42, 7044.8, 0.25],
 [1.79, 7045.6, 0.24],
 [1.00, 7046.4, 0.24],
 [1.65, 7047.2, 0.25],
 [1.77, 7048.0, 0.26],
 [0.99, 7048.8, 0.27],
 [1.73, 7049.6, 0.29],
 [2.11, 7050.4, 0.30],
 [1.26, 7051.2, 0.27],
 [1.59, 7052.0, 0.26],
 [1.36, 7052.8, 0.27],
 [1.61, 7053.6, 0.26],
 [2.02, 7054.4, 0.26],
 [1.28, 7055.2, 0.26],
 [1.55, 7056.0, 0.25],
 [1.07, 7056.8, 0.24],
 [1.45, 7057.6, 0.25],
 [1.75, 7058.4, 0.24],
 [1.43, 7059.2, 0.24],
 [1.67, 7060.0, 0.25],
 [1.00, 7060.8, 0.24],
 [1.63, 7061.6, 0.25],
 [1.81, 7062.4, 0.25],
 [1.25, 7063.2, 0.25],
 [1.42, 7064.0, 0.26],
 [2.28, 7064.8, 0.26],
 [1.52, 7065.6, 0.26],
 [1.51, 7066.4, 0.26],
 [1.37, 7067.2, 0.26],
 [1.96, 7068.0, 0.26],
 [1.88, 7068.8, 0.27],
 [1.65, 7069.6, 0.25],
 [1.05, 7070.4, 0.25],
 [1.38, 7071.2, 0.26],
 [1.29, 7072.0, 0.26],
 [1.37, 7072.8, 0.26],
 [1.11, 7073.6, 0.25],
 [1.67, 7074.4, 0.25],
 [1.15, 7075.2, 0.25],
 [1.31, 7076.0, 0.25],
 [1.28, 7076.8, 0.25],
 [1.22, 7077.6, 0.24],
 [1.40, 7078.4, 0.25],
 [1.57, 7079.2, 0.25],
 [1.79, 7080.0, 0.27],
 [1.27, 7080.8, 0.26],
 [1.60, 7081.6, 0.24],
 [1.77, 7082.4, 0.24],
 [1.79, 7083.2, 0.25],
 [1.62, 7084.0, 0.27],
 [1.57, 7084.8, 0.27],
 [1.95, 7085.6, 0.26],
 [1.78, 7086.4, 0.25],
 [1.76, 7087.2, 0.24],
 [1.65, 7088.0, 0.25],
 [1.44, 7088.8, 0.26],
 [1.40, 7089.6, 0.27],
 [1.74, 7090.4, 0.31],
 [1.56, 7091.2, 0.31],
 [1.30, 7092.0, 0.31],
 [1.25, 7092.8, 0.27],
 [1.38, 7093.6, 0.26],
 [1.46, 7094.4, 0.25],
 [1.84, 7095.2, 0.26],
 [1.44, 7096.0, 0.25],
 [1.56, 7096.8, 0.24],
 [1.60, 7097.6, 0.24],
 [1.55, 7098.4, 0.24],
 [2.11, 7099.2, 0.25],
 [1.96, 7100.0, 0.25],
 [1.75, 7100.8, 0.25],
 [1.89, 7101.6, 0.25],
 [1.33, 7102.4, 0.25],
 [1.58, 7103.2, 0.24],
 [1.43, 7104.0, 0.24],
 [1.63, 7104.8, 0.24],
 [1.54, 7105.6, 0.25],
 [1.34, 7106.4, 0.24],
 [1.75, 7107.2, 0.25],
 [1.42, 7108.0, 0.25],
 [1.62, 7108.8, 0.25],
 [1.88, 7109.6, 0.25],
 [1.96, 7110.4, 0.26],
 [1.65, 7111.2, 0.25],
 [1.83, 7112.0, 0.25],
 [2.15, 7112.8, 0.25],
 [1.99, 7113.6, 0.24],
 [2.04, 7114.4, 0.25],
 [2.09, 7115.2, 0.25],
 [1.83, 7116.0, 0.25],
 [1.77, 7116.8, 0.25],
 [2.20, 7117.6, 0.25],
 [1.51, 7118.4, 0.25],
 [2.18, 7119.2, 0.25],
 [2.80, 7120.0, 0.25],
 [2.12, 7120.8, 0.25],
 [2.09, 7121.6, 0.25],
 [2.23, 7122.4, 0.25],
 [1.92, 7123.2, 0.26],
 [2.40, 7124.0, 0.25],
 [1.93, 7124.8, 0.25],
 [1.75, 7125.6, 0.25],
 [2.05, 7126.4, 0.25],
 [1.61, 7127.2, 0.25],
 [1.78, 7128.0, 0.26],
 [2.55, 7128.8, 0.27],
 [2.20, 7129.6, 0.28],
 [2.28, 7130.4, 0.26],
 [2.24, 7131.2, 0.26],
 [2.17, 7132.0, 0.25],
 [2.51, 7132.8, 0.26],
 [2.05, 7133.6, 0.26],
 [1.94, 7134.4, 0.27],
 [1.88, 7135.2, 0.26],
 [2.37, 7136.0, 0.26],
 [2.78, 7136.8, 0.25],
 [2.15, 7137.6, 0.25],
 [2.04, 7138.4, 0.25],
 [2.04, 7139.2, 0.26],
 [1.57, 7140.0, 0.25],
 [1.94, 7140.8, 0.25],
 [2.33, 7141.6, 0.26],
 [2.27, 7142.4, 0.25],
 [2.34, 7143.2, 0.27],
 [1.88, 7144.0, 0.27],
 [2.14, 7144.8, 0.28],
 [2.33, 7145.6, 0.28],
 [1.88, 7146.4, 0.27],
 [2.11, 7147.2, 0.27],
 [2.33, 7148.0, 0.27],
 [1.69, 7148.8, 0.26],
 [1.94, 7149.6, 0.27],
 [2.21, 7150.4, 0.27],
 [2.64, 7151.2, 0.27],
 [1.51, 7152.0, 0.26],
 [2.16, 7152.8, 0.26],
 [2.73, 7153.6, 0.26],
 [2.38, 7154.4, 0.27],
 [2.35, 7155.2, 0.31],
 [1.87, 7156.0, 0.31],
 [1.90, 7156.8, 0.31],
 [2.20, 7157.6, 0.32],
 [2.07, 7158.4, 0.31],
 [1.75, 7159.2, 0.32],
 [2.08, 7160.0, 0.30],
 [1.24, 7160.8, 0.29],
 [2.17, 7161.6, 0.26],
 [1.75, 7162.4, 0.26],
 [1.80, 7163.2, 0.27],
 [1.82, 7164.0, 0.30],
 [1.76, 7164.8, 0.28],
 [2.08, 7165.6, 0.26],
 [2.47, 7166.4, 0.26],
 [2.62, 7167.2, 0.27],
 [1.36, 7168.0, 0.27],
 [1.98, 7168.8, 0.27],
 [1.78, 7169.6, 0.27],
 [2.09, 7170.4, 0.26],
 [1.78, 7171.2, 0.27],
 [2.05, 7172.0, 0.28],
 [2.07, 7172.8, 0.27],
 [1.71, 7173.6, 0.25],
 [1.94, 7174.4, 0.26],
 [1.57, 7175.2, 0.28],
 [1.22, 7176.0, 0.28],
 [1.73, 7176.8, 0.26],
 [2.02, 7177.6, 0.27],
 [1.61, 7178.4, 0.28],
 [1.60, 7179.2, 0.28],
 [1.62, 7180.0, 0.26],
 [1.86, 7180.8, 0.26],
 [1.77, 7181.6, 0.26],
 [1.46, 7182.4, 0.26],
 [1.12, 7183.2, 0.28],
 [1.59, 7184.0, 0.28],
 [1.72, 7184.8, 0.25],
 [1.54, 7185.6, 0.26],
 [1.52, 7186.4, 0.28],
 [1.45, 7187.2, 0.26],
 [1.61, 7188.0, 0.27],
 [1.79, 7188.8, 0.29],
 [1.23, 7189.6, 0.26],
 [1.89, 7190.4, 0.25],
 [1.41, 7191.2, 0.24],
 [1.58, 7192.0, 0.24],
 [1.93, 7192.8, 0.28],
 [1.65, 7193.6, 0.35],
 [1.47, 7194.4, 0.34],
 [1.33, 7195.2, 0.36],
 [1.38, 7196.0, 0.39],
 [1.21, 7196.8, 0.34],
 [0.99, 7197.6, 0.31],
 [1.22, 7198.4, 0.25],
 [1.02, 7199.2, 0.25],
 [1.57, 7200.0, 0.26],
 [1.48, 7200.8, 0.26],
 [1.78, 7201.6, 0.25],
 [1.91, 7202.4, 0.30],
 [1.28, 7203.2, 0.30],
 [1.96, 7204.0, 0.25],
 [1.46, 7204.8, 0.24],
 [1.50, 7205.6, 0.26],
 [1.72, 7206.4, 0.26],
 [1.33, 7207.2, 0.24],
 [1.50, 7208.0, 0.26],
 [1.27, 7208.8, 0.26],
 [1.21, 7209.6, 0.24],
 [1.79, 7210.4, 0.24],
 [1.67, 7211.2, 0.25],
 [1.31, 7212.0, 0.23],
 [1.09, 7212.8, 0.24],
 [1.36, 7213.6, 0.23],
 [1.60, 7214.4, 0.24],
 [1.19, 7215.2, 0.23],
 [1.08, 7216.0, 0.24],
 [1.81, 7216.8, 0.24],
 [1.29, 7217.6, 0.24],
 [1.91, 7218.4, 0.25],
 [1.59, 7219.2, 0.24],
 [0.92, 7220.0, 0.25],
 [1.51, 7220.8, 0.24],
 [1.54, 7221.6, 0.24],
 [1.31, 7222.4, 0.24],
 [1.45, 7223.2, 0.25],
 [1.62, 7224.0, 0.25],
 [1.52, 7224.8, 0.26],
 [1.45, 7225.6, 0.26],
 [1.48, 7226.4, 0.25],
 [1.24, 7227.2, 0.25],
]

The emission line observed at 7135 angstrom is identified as Mg II 2798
